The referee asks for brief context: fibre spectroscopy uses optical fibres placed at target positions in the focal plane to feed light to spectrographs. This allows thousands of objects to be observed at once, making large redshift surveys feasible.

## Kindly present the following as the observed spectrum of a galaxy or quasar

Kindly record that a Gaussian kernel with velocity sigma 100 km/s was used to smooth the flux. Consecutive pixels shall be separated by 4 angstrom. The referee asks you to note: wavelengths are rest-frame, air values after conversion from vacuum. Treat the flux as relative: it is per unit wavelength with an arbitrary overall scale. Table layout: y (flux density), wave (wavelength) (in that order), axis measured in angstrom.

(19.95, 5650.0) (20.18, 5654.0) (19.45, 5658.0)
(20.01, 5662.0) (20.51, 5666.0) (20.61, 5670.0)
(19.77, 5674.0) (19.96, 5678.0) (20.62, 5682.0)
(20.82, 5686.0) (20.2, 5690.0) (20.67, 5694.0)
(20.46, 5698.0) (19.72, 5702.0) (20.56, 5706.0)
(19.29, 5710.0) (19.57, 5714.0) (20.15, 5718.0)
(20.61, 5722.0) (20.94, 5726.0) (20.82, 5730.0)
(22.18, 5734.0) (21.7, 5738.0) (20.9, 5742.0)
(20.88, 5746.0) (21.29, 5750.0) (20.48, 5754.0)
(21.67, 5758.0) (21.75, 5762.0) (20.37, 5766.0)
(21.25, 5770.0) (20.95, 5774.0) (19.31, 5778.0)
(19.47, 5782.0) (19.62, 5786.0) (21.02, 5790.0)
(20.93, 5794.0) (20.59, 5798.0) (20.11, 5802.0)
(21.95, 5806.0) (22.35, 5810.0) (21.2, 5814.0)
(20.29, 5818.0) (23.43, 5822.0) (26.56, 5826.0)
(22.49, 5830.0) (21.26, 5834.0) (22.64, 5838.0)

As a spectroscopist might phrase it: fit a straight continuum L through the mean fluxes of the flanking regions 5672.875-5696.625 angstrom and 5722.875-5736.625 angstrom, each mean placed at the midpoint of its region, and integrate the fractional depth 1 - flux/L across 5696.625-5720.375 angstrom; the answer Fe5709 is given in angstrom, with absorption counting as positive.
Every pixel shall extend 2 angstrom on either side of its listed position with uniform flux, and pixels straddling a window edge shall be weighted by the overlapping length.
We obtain 1.0 angstrom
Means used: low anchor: 20.4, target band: 20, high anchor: 21.3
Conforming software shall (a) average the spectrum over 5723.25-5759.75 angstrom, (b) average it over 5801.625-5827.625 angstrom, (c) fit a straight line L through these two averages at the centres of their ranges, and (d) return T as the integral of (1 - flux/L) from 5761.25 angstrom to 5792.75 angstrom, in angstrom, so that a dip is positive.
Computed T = 1.9 angstrom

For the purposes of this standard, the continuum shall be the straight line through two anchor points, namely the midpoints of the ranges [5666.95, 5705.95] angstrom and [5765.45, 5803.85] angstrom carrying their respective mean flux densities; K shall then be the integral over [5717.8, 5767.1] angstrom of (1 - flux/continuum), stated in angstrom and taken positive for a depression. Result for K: -1.82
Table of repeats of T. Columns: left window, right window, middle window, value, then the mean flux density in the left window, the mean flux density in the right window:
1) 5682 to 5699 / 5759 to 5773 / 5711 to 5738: 0.1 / 20.6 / 21.2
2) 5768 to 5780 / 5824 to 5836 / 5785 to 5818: 1.5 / 20.5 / 23.4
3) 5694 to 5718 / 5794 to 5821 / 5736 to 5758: -0.7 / 20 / 21.2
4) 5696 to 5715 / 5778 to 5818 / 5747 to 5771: -0.9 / 19.9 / 20.7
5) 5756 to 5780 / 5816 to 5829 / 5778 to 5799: 1.5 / 20.9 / 23.4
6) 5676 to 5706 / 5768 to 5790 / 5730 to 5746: -0.9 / 20.4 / 20.2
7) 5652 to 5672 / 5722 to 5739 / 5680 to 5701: 0.1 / 20.2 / 21.3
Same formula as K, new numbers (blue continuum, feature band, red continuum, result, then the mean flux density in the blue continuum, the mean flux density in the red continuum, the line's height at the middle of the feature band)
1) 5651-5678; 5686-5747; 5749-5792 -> -0.7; 20.1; 20.6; 20.4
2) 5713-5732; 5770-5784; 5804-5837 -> 0.9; 20.5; 22.4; 21.6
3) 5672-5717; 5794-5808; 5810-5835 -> 0.8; 20.1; 22.6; 22.2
